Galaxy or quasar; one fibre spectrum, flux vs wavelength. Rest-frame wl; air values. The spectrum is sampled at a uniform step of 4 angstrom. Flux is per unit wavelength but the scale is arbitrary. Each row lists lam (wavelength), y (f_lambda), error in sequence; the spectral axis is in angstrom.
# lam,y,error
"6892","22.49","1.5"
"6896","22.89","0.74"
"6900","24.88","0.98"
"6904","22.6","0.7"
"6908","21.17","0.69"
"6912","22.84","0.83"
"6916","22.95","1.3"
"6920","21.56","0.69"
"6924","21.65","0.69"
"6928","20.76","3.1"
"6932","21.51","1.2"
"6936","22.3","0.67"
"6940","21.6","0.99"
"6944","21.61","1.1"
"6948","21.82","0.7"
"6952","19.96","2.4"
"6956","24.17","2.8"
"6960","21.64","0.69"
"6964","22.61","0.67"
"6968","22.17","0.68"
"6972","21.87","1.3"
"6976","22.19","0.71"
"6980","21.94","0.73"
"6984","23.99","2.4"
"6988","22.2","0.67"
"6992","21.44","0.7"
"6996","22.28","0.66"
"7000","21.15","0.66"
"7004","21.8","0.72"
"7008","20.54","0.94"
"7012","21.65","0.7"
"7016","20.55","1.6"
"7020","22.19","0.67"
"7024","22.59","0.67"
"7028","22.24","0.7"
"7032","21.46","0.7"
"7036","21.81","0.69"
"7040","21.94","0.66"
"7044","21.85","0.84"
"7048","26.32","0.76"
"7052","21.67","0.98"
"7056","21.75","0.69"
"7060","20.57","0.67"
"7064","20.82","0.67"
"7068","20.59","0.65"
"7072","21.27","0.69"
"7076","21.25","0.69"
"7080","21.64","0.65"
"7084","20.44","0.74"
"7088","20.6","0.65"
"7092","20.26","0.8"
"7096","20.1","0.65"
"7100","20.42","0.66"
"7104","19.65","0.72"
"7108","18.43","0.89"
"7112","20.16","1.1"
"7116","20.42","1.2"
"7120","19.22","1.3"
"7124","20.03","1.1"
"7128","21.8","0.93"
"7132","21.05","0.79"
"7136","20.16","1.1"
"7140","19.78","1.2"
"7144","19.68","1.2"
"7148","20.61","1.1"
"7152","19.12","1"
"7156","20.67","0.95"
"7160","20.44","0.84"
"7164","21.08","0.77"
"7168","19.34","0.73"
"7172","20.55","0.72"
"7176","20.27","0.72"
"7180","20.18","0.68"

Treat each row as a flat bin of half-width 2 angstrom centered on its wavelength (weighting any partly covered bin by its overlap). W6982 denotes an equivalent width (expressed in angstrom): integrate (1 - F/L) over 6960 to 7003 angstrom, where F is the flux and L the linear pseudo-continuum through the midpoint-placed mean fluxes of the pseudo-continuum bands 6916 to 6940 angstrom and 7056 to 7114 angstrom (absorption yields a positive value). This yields -1.78 angstrom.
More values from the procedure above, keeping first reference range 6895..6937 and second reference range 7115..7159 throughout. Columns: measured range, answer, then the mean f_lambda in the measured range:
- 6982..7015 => -0.5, 21.8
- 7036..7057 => -1.6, 22.7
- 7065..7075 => 0.0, 21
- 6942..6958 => 0.0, 21.9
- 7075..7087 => -0.2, 21.1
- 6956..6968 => -0.3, 22.5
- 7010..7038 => -0.7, 21.8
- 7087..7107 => 0.5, 20.1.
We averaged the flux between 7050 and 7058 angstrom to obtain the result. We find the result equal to 21.7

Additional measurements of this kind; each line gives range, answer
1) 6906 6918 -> 22.3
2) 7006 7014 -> 21.1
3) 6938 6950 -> 21.7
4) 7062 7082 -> 21.1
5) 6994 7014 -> 21.5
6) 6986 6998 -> 22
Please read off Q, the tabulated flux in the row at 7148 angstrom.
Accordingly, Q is 20.61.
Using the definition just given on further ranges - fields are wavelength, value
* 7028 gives 22.24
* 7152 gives 19.12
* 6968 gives 22.17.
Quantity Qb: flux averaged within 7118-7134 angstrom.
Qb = 20.5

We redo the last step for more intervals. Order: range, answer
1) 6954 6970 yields 22.6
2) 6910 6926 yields 22.2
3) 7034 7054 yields 22.7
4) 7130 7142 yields 20.3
